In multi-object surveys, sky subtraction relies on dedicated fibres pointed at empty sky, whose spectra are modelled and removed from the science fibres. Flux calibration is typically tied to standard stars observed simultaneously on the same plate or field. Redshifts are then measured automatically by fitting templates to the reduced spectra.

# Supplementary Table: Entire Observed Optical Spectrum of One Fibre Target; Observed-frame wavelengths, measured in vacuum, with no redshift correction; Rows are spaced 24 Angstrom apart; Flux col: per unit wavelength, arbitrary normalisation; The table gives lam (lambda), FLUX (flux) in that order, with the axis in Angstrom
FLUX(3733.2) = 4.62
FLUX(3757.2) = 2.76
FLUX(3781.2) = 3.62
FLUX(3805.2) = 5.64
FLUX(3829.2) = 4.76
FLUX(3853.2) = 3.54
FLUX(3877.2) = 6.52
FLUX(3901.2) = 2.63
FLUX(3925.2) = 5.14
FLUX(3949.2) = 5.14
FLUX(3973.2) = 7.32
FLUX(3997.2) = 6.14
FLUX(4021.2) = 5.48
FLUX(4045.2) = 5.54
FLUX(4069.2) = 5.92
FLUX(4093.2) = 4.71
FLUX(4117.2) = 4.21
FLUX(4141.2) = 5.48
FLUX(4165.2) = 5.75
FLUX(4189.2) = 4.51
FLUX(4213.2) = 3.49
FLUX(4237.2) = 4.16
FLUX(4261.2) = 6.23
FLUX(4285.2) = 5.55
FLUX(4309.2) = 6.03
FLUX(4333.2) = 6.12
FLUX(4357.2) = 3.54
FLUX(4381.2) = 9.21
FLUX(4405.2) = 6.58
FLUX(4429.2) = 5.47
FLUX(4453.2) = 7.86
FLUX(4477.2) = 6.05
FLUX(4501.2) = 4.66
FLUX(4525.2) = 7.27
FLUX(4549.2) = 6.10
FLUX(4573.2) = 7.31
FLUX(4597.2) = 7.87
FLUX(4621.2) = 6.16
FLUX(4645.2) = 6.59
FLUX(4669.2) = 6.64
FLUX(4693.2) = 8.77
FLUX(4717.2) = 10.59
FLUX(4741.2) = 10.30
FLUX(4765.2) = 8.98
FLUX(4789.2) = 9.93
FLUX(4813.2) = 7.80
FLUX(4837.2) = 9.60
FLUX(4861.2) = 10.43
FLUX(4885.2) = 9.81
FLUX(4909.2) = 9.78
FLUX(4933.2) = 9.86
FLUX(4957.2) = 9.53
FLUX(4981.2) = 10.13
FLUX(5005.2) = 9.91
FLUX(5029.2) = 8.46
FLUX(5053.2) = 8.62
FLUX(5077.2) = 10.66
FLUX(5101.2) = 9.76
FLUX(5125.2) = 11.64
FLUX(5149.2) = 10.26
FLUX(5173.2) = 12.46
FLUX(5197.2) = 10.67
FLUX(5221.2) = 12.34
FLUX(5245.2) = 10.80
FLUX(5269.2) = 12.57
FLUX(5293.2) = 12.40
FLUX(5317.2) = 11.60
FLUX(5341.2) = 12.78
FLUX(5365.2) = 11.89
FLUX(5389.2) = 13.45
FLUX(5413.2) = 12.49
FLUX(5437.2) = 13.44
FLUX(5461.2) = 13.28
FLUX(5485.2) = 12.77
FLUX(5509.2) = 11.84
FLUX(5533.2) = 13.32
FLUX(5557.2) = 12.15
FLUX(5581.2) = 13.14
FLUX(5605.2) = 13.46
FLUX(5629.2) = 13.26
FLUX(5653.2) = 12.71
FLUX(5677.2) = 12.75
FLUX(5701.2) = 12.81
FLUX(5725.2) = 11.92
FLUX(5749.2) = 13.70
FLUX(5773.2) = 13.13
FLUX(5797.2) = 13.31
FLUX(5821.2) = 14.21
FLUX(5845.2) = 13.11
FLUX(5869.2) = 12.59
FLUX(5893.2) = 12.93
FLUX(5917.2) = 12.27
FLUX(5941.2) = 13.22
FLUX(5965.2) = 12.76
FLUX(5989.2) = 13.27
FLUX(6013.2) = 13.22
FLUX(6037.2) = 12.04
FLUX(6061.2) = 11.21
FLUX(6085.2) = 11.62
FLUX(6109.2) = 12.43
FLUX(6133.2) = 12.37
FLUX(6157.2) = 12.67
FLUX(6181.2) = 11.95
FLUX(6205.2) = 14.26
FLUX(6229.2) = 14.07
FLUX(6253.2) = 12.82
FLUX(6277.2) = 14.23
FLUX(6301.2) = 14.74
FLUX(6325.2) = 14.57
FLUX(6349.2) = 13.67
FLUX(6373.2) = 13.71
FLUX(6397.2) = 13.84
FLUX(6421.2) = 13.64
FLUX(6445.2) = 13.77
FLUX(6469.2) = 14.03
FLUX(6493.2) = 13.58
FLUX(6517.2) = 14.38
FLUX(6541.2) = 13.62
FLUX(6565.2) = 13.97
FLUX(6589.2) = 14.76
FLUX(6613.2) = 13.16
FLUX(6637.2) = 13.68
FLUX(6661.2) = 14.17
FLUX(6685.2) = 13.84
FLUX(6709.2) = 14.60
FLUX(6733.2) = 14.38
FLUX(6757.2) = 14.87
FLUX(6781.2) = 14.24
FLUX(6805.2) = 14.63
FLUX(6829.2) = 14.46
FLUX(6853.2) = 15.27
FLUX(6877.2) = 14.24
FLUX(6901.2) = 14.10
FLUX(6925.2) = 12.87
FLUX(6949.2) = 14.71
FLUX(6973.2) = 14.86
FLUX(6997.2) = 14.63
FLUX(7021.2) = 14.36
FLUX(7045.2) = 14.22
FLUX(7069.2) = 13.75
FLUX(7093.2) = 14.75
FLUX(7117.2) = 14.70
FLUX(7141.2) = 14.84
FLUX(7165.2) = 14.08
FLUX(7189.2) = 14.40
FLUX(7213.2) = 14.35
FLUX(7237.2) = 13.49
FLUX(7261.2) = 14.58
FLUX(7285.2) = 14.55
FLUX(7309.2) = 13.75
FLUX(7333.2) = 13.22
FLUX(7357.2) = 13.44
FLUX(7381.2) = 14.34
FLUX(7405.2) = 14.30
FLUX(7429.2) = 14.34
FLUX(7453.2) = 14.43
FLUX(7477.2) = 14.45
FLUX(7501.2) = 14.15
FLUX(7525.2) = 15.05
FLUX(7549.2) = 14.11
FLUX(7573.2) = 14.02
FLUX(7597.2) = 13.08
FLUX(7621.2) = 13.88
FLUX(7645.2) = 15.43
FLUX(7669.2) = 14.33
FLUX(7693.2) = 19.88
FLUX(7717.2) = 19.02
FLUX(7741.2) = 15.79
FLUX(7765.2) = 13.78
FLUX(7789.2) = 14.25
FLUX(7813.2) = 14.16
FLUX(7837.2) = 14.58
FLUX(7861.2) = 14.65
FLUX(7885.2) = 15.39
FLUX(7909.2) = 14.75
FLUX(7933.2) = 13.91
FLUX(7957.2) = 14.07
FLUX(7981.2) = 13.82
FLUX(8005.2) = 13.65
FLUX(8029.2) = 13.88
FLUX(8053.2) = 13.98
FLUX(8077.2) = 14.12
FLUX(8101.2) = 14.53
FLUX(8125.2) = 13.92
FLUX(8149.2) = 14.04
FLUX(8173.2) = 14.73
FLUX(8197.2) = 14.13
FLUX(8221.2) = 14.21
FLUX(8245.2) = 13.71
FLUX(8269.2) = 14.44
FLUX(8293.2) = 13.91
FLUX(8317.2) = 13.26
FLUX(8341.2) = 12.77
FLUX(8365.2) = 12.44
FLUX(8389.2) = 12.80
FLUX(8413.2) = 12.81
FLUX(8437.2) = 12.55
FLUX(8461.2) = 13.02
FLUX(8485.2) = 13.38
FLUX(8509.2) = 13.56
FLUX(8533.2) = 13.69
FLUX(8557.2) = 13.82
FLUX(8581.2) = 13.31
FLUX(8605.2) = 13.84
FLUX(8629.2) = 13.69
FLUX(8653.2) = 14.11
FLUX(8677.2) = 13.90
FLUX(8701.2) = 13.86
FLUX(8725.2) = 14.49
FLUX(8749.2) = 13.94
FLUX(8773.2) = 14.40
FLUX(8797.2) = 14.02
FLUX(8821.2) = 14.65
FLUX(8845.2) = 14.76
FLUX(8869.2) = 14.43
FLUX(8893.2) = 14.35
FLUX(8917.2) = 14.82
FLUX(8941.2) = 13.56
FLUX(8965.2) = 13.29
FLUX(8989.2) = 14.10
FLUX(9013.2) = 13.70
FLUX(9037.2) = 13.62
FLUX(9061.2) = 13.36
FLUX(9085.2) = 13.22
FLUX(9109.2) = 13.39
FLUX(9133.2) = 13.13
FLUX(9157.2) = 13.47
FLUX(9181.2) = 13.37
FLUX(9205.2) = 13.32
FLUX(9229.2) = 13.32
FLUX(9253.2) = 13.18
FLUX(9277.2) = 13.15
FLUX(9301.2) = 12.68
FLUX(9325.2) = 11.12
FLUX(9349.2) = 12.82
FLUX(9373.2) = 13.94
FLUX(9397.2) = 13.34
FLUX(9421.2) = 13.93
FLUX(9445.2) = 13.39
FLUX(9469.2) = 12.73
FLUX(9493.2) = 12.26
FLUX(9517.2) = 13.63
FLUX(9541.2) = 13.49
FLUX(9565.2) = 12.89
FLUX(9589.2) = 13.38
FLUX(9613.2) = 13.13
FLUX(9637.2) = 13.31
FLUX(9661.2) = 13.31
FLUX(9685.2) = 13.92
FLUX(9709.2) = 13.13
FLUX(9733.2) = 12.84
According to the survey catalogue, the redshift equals 0.173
